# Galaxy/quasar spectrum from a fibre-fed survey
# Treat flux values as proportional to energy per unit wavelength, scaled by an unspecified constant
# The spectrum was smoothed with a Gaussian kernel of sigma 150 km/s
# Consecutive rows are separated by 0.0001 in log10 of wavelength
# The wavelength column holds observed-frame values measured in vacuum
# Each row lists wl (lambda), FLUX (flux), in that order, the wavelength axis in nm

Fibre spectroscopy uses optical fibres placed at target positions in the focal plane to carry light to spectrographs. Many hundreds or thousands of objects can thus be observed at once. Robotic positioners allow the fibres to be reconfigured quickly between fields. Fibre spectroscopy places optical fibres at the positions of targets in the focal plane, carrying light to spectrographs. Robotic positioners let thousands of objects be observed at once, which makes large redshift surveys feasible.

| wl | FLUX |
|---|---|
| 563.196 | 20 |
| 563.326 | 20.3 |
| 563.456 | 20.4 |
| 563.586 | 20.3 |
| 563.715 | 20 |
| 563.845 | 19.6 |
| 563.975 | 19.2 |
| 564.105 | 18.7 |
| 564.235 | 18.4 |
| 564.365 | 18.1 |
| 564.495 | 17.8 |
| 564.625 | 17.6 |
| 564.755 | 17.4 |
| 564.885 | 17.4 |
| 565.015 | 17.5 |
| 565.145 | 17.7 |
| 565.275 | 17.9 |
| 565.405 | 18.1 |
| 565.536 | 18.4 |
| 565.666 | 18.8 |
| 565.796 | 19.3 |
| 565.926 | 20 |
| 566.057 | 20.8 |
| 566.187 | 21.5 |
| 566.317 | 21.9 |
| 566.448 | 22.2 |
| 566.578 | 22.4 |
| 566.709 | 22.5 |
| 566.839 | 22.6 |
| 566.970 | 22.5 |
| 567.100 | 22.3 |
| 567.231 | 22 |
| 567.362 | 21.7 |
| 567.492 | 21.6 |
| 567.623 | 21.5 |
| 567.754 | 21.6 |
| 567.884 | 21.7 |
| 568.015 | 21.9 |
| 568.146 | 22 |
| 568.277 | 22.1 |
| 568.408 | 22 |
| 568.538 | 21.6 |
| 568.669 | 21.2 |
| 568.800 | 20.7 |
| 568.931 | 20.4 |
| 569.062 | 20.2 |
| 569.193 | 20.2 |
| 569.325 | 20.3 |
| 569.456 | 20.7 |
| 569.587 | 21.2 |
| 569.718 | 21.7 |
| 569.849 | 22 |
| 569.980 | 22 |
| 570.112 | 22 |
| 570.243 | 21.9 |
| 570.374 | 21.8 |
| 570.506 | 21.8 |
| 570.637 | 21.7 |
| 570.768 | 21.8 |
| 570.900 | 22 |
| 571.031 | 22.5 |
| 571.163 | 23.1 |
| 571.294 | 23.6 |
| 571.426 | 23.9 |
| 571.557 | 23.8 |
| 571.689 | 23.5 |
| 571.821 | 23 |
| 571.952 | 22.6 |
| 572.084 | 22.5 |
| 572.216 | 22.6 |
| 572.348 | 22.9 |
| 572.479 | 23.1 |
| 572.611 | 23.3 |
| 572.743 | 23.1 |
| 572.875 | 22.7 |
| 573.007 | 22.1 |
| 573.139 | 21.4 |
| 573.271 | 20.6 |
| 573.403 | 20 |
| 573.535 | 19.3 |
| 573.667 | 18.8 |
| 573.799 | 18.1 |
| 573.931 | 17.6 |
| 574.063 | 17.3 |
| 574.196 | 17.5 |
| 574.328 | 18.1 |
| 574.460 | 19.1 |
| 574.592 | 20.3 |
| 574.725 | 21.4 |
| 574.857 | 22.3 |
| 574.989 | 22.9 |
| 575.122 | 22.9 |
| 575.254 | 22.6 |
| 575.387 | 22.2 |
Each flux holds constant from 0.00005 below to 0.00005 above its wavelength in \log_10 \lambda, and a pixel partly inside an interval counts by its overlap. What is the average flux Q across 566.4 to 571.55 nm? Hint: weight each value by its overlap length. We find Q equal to 21.8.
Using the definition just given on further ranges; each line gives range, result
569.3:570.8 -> 21.6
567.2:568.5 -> 21.8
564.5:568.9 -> 20.6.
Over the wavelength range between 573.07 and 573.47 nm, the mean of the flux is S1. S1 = 20.7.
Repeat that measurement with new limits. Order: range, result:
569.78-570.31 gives 22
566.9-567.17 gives 22.4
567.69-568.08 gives 21.8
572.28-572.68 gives 23.1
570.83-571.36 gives 22.8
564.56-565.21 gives 17.5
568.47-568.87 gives 21.2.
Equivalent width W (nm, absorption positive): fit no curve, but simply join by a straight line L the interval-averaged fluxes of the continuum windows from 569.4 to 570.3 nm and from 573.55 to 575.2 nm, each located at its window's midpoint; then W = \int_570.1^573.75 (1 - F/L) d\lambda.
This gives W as -0.248 nm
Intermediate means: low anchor 21.7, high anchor 19.7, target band 22.2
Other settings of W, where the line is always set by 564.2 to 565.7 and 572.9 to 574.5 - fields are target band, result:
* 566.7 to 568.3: -0.32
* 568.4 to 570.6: -0.31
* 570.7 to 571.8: -0.24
